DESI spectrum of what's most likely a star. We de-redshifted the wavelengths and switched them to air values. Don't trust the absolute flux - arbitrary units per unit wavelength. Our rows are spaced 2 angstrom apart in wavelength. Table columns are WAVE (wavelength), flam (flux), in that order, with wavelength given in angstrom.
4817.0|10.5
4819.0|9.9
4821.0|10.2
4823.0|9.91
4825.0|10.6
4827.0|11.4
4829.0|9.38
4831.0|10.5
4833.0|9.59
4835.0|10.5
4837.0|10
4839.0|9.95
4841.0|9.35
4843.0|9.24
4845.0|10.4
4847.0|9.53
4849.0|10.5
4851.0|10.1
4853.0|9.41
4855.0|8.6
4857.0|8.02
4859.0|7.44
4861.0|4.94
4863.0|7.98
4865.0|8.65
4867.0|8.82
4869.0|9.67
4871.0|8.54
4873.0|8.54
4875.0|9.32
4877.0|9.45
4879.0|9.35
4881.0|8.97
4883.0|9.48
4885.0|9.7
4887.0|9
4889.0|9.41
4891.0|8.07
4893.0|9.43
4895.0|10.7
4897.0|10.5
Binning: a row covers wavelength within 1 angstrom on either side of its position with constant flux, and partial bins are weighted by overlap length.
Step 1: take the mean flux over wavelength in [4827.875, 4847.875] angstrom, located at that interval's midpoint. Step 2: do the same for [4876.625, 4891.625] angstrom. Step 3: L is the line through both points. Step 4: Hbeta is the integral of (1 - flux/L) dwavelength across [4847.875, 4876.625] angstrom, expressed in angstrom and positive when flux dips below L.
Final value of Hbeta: 2.7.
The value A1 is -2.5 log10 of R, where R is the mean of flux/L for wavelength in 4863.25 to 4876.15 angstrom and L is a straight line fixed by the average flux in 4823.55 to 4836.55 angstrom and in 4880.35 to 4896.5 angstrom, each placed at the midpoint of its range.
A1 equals 0.094 mag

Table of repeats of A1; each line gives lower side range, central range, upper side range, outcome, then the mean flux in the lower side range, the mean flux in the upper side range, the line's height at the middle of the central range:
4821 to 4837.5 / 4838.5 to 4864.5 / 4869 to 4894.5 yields 0.110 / 10.2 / 9.16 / 9.78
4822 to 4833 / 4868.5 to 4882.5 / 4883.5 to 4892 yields 0.024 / 10.3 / 9.07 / 9.32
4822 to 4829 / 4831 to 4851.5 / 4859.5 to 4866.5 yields -0.094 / 10.5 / 7.32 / 9.14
